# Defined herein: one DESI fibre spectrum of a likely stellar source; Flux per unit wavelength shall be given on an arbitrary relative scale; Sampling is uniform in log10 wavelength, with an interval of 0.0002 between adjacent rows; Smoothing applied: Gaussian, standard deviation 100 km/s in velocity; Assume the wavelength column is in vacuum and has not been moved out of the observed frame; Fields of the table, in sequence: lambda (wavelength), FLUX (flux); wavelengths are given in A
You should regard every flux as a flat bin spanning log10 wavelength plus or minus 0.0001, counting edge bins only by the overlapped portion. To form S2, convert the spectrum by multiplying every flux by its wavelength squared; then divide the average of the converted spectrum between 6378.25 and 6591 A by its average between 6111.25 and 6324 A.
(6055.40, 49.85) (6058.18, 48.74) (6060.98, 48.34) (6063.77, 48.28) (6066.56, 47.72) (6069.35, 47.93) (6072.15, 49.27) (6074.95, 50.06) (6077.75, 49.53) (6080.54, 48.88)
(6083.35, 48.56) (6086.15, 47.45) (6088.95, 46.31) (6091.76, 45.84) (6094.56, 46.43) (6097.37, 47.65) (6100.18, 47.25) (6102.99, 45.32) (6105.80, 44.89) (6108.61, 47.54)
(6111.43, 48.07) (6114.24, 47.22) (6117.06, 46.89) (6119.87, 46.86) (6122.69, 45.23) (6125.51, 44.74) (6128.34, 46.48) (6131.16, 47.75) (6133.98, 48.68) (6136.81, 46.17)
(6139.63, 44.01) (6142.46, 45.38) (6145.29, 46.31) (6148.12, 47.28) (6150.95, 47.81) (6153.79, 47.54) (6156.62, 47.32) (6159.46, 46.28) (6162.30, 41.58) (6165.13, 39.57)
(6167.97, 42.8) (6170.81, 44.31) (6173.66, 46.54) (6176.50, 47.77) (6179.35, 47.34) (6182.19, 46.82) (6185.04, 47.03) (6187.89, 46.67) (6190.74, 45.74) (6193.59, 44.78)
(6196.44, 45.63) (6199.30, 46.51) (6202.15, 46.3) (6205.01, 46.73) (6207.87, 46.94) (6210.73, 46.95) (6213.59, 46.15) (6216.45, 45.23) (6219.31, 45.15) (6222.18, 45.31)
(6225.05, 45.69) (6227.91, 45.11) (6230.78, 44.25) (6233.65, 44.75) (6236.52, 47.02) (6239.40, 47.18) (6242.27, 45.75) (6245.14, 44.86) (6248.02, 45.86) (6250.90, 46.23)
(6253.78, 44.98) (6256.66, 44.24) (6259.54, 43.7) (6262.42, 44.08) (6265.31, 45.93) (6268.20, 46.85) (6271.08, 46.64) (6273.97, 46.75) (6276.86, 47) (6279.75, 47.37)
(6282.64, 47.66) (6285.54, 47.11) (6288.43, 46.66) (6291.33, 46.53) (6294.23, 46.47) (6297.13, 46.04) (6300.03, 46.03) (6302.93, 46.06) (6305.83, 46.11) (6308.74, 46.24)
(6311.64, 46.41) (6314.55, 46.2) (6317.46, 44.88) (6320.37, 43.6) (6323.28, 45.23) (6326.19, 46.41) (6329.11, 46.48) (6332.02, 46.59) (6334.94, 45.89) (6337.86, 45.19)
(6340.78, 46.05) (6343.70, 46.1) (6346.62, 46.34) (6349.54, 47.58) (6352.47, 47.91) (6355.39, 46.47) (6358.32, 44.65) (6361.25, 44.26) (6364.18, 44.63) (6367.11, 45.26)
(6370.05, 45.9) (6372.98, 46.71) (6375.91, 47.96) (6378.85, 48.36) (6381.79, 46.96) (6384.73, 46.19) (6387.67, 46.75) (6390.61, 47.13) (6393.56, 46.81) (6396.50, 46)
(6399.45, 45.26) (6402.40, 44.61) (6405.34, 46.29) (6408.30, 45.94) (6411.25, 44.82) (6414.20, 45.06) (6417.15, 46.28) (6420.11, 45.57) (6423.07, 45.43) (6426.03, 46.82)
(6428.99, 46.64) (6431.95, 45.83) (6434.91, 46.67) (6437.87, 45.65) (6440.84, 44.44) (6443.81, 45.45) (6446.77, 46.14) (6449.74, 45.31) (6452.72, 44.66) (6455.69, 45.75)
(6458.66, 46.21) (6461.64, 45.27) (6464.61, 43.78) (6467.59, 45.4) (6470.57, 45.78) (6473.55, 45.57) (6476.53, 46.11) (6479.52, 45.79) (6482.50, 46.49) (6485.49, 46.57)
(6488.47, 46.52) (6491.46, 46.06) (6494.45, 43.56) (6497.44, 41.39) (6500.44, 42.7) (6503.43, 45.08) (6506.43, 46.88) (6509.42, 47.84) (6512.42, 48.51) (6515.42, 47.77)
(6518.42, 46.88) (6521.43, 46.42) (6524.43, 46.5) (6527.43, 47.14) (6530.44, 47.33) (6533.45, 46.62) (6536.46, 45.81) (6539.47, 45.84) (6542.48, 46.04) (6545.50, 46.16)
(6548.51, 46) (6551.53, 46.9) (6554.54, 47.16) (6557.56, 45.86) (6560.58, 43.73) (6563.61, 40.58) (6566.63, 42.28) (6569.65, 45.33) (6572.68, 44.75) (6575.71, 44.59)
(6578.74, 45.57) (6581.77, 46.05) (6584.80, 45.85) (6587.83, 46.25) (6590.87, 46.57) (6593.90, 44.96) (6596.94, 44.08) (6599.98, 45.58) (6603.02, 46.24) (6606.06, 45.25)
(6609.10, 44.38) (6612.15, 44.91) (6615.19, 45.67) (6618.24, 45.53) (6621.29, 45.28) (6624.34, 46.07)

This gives 1.08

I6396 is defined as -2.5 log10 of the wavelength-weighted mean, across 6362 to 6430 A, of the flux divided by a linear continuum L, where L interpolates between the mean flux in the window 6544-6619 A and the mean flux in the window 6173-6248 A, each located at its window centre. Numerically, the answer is -0.01 mag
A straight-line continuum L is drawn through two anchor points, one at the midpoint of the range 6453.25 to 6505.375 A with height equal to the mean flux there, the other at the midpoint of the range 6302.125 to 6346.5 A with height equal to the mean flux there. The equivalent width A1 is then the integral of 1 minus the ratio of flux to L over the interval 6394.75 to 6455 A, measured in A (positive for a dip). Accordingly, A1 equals -0.3 A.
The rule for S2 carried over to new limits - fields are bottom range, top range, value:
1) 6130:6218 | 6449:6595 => 1.11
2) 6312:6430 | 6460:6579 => 1.04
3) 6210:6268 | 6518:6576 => 1.10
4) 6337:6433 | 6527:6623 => 1.04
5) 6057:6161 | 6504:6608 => 1.12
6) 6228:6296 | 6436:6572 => 1.07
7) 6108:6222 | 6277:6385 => 1.06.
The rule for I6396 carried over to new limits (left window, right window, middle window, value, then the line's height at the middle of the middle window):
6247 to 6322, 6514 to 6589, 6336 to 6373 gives 0.001 mag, 45.9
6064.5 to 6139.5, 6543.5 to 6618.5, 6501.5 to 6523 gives -0.035 mag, 45.5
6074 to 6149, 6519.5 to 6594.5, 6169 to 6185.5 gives 0.005 mag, 46.7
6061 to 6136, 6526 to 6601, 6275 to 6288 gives -0.014 mag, 46.6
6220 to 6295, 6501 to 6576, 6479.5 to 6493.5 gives -0.008 mag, 45.9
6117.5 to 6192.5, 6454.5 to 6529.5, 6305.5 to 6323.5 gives 0.009 mag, 45.9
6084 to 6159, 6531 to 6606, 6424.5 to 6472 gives 0.003 mag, 45.7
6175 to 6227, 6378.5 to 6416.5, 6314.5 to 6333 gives 0.014 mag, 46.2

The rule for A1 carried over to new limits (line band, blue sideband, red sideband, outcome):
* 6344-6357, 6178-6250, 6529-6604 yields -0.3 A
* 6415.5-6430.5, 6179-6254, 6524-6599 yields -0.1 A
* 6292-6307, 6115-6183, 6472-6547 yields -0.1 A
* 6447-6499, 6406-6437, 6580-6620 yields 0.5 A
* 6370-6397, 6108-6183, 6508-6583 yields -0.6 A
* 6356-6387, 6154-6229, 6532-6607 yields -0.4 A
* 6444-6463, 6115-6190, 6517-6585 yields 0.1 A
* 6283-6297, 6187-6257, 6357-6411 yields -0.2 A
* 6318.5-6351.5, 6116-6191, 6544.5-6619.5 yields -0.2 A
